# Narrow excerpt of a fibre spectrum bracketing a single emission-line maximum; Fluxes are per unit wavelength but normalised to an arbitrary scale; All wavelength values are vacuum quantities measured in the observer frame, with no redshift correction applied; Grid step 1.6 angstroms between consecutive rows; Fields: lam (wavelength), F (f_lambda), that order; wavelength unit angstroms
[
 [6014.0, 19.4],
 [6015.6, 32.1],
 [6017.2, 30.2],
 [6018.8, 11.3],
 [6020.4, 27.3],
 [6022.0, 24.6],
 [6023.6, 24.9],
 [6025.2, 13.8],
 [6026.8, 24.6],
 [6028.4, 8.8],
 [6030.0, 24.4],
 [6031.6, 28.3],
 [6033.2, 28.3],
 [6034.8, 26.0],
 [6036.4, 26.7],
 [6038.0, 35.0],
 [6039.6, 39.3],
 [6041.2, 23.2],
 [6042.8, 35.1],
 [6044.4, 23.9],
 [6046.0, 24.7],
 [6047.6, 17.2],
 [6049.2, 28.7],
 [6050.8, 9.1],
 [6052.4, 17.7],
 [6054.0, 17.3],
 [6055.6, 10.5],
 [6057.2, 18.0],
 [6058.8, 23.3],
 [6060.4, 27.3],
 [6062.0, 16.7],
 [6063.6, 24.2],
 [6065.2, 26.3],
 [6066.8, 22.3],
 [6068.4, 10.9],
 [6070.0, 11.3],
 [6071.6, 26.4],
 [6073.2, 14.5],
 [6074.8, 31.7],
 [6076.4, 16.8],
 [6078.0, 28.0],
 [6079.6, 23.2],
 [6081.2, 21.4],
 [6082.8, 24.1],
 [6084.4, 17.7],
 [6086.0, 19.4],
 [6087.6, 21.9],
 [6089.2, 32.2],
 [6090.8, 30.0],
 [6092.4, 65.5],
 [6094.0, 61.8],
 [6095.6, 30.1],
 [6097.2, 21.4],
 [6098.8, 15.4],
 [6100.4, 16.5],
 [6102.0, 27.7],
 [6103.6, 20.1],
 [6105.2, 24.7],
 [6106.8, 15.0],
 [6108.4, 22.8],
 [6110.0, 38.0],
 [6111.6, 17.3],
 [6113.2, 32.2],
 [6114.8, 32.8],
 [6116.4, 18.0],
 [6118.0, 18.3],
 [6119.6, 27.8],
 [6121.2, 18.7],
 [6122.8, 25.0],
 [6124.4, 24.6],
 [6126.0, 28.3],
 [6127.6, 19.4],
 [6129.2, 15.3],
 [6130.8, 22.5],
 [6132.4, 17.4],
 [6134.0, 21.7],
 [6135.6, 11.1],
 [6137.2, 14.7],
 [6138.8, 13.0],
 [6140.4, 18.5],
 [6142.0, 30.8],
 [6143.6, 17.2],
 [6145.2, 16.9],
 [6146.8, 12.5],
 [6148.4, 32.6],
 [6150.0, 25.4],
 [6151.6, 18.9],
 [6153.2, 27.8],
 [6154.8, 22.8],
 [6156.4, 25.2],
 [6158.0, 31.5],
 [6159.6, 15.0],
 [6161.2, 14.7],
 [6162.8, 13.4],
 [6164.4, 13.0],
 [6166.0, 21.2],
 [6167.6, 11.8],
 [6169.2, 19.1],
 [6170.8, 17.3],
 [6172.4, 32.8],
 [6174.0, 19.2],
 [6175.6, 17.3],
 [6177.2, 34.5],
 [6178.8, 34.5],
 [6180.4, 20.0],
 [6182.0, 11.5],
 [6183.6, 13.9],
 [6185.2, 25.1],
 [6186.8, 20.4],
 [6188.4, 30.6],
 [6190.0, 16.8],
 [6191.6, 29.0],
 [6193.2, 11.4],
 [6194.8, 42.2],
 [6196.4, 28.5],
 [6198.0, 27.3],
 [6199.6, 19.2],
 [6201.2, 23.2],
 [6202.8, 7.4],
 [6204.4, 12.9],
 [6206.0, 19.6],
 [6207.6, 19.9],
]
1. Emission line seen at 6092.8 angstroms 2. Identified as [O III]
